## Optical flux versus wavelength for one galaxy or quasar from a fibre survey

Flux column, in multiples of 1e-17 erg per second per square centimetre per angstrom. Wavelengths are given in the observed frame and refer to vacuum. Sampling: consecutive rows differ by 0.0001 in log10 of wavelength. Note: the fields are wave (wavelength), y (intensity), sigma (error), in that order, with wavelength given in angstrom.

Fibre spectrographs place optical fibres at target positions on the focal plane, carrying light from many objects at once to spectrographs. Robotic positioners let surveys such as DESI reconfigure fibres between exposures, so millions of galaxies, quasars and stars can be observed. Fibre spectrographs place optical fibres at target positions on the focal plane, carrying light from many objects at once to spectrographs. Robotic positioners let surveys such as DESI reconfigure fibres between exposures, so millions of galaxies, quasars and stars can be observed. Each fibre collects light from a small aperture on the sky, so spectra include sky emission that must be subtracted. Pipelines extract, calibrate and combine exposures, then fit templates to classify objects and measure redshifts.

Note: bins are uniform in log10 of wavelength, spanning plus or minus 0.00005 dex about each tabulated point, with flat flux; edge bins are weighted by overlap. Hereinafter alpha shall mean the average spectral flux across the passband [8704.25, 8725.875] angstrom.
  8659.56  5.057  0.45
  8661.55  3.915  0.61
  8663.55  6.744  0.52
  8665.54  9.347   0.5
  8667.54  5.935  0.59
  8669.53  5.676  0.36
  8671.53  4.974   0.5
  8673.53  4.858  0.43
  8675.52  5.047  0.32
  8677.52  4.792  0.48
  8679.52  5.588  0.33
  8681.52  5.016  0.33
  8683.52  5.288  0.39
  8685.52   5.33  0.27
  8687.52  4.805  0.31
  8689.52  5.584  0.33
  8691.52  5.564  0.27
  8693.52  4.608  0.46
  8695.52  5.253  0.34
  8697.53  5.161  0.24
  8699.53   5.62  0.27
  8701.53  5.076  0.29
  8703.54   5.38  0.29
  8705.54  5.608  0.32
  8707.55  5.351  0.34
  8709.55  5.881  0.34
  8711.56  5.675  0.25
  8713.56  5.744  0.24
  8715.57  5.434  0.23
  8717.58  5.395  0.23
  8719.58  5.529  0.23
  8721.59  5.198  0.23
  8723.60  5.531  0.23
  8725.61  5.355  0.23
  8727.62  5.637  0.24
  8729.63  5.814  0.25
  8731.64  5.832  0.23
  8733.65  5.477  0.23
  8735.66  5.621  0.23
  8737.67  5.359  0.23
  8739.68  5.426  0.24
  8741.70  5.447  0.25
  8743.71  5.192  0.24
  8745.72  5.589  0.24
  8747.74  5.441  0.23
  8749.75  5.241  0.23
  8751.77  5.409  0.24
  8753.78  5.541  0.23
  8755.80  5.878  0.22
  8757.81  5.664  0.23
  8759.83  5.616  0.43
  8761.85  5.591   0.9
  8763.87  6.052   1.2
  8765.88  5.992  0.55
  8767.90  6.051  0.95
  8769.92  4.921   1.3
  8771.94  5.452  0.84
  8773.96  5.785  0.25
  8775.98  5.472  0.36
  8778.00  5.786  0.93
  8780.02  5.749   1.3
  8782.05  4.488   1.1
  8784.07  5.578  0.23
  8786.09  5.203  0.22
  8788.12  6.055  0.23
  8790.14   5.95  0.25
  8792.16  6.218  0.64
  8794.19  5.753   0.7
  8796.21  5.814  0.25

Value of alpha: 5.52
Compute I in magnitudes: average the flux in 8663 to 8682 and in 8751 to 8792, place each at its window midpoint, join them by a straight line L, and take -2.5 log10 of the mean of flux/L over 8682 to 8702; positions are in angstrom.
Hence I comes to 0.106 mag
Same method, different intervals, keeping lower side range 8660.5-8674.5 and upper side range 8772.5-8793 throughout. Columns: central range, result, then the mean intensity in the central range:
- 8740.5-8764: 0.03 mag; 5.53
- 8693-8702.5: 0.13 mag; 5.17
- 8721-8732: 0.04 mag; 5.56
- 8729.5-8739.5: 0.03 mag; 5.59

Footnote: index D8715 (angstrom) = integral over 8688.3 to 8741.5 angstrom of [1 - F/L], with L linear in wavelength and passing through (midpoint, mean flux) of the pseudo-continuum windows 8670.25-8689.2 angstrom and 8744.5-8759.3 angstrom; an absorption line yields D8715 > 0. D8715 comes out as -1.5 angstrom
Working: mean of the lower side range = 5.1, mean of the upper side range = 5.54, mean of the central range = 5.46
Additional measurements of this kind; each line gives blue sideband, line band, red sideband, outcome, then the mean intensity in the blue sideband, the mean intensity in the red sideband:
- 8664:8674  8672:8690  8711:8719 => 2.8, 6.26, 5.56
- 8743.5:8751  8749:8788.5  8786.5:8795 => 0.6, 5.38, 5.94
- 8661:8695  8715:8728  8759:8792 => 0.3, 5.49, 5.62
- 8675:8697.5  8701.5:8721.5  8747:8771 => -0.7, 5.17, 5.62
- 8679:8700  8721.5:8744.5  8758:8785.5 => -0.4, 5.24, 5.58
